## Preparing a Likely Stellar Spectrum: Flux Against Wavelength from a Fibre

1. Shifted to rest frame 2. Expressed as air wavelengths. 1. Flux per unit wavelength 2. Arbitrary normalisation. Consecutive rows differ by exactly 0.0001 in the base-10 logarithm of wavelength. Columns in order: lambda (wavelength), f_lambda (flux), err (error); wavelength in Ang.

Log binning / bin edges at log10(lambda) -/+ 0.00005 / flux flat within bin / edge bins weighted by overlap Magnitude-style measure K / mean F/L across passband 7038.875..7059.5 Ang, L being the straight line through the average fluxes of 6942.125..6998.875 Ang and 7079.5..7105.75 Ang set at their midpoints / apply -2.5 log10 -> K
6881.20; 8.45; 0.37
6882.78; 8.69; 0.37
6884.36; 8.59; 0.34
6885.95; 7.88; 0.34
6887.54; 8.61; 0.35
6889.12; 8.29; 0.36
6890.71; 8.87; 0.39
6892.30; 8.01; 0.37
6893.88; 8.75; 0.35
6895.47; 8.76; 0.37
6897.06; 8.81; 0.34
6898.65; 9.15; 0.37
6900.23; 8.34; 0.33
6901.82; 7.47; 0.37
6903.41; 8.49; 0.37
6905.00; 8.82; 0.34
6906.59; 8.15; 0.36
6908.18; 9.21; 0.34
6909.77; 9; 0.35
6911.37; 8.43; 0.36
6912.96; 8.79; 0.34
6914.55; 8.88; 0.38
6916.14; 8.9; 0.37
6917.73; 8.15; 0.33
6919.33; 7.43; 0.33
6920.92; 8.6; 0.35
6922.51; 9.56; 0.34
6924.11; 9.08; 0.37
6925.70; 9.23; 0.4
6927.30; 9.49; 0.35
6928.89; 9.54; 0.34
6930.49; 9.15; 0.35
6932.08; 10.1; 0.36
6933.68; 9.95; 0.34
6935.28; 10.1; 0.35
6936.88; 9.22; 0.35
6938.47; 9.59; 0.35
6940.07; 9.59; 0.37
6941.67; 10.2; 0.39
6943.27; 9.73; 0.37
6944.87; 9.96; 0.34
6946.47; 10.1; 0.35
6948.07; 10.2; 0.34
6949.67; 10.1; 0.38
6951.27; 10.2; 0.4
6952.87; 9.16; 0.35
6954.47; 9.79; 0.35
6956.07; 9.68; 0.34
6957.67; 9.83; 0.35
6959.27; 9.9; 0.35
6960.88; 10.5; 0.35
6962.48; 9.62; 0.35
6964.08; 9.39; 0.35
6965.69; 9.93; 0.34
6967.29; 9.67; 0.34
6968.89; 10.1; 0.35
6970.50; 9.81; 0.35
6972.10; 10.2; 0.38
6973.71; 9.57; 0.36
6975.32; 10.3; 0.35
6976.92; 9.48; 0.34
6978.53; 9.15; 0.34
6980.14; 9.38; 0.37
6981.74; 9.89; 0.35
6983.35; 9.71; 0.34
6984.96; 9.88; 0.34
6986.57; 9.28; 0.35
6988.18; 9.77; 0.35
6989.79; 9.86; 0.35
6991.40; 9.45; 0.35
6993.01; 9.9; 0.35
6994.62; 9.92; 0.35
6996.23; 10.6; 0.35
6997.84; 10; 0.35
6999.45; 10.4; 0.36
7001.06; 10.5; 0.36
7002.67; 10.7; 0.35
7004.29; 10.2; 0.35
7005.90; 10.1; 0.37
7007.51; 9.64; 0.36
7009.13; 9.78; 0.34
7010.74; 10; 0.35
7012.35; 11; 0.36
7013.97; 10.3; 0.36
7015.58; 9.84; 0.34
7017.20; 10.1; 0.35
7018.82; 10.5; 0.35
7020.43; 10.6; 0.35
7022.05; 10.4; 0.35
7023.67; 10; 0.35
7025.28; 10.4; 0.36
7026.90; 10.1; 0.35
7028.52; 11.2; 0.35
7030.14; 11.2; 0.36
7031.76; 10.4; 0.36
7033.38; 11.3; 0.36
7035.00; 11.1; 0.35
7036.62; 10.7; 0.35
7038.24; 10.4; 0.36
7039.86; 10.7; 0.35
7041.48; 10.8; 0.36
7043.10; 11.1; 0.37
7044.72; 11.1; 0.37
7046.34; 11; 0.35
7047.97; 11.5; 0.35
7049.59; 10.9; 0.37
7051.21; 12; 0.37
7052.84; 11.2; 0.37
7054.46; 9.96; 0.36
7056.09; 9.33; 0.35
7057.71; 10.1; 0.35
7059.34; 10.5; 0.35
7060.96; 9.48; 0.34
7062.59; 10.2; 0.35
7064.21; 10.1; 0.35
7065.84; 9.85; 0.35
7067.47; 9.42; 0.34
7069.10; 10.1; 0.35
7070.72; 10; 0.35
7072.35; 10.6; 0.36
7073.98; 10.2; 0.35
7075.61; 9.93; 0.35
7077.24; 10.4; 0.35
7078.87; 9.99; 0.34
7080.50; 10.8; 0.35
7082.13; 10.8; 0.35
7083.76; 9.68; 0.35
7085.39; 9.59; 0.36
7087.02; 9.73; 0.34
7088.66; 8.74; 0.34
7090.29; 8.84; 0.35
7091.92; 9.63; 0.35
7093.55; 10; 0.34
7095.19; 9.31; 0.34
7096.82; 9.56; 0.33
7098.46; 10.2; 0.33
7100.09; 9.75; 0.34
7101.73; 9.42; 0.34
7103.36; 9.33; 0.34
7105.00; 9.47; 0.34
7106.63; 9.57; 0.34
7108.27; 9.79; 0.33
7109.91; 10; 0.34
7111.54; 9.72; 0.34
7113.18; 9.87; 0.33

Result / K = -0.112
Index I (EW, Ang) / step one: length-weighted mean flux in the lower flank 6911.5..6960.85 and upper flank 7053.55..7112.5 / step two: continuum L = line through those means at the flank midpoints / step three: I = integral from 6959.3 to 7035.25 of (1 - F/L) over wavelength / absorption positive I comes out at -3.72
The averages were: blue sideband 9.48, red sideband 9.84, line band 10.1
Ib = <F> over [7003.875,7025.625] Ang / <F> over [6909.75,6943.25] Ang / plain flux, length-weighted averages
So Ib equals 1.1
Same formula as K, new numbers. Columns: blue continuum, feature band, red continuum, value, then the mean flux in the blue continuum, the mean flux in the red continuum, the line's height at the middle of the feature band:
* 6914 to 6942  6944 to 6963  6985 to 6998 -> -0.05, 9.25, 9.84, 9.49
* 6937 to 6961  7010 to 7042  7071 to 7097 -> -0.07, 9.87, 9.87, 9.87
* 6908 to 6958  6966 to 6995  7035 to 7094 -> 0.00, 9.4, 10.3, 9.72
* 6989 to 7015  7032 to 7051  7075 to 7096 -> -0.10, 10.1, 9.8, 9.98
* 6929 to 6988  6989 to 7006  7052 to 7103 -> -0.04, 9.78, 9.91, 9.83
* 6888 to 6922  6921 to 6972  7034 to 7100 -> -0.09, 8.55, 10.2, 8.98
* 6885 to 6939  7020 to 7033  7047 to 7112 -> -0.10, 8.84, 9.99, 9.63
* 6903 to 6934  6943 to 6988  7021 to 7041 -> -0.02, 8.94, 10.7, 9.66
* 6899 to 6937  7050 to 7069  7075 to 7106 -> -0.07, 8.92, 9.74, 9.6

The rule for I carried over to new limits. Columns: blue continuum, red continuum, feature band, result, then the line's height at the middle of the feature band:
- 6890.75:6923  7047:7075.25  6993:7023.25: -1.6 Ang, 9.72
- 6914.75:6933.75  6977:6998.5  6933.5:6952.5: -1.3 Ang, 9.26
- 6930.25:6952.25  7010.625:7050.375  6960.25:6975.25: 0.4 Ang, 10.1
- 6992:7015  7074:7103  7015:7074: -2.9 Ang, 10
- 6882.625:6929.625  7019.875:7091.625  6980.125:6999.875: -0.5 Ang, 9.62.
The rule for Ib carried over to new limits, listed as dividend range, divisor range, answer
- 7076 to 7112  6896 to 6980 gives 1.04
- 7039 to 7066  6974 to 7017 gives 1.06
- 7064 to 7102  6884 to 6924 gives 1.15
